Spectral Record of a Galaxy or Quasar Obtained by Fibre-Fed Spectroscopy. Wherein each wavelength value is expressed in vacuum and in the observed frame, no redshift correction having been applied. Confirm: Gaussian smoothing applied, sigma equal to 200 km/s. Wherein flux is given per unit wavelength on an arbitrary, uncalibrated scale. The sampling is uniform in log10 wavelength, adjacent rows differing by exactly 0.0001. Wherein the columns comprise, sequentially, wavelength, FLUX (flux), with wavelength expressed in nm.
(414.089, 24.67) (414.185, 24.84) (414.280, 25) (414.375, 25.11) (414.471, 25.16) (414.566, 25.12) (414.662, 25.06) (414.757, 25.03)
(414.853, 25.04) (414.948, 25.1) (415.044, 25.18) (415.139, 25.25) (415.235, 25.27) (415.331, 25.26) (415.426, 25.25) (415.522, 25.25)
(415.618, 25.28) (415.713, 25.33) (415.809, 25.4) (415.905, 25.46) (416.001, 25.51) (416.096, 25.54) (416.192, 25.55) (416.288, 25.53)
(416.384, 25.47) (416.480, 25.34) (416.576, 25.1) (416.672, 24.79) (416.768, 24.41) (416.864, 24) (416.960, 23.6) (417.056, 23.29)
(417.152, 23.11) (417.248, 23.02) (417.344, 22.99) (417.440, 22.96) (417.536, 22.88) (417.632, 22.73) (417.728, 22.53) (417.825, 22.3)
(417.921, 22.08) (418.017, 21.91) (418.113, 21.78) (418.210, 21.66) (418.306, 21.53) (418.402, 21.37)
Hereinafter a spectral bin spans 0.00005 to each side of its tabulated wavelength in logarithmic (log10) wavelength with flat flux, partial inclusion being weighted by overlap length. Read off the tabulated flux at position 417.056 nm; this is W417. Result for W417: 23.29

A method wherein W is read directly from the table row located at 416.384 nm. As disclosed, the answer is 25.47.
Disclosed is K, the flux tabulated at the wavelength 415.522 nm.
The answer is 25.25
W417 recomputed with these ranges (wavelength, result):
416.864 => 24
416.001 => 25.51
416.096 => 25.54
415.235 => 25.27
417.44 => 22.96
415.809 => 25.4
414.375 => 25.11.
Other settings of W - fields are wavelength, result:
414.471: 25.16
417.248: 23.02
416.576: 25.1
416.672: 24.79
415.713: 25.33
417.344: 22.99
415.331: 25.26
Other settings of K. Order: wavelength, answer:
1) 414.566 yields 25.12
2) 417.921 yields 22.08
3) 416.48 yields 25.34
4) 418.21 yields 21.66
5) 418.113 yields 21.78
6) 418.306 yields 21.53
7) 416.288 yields 25.53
